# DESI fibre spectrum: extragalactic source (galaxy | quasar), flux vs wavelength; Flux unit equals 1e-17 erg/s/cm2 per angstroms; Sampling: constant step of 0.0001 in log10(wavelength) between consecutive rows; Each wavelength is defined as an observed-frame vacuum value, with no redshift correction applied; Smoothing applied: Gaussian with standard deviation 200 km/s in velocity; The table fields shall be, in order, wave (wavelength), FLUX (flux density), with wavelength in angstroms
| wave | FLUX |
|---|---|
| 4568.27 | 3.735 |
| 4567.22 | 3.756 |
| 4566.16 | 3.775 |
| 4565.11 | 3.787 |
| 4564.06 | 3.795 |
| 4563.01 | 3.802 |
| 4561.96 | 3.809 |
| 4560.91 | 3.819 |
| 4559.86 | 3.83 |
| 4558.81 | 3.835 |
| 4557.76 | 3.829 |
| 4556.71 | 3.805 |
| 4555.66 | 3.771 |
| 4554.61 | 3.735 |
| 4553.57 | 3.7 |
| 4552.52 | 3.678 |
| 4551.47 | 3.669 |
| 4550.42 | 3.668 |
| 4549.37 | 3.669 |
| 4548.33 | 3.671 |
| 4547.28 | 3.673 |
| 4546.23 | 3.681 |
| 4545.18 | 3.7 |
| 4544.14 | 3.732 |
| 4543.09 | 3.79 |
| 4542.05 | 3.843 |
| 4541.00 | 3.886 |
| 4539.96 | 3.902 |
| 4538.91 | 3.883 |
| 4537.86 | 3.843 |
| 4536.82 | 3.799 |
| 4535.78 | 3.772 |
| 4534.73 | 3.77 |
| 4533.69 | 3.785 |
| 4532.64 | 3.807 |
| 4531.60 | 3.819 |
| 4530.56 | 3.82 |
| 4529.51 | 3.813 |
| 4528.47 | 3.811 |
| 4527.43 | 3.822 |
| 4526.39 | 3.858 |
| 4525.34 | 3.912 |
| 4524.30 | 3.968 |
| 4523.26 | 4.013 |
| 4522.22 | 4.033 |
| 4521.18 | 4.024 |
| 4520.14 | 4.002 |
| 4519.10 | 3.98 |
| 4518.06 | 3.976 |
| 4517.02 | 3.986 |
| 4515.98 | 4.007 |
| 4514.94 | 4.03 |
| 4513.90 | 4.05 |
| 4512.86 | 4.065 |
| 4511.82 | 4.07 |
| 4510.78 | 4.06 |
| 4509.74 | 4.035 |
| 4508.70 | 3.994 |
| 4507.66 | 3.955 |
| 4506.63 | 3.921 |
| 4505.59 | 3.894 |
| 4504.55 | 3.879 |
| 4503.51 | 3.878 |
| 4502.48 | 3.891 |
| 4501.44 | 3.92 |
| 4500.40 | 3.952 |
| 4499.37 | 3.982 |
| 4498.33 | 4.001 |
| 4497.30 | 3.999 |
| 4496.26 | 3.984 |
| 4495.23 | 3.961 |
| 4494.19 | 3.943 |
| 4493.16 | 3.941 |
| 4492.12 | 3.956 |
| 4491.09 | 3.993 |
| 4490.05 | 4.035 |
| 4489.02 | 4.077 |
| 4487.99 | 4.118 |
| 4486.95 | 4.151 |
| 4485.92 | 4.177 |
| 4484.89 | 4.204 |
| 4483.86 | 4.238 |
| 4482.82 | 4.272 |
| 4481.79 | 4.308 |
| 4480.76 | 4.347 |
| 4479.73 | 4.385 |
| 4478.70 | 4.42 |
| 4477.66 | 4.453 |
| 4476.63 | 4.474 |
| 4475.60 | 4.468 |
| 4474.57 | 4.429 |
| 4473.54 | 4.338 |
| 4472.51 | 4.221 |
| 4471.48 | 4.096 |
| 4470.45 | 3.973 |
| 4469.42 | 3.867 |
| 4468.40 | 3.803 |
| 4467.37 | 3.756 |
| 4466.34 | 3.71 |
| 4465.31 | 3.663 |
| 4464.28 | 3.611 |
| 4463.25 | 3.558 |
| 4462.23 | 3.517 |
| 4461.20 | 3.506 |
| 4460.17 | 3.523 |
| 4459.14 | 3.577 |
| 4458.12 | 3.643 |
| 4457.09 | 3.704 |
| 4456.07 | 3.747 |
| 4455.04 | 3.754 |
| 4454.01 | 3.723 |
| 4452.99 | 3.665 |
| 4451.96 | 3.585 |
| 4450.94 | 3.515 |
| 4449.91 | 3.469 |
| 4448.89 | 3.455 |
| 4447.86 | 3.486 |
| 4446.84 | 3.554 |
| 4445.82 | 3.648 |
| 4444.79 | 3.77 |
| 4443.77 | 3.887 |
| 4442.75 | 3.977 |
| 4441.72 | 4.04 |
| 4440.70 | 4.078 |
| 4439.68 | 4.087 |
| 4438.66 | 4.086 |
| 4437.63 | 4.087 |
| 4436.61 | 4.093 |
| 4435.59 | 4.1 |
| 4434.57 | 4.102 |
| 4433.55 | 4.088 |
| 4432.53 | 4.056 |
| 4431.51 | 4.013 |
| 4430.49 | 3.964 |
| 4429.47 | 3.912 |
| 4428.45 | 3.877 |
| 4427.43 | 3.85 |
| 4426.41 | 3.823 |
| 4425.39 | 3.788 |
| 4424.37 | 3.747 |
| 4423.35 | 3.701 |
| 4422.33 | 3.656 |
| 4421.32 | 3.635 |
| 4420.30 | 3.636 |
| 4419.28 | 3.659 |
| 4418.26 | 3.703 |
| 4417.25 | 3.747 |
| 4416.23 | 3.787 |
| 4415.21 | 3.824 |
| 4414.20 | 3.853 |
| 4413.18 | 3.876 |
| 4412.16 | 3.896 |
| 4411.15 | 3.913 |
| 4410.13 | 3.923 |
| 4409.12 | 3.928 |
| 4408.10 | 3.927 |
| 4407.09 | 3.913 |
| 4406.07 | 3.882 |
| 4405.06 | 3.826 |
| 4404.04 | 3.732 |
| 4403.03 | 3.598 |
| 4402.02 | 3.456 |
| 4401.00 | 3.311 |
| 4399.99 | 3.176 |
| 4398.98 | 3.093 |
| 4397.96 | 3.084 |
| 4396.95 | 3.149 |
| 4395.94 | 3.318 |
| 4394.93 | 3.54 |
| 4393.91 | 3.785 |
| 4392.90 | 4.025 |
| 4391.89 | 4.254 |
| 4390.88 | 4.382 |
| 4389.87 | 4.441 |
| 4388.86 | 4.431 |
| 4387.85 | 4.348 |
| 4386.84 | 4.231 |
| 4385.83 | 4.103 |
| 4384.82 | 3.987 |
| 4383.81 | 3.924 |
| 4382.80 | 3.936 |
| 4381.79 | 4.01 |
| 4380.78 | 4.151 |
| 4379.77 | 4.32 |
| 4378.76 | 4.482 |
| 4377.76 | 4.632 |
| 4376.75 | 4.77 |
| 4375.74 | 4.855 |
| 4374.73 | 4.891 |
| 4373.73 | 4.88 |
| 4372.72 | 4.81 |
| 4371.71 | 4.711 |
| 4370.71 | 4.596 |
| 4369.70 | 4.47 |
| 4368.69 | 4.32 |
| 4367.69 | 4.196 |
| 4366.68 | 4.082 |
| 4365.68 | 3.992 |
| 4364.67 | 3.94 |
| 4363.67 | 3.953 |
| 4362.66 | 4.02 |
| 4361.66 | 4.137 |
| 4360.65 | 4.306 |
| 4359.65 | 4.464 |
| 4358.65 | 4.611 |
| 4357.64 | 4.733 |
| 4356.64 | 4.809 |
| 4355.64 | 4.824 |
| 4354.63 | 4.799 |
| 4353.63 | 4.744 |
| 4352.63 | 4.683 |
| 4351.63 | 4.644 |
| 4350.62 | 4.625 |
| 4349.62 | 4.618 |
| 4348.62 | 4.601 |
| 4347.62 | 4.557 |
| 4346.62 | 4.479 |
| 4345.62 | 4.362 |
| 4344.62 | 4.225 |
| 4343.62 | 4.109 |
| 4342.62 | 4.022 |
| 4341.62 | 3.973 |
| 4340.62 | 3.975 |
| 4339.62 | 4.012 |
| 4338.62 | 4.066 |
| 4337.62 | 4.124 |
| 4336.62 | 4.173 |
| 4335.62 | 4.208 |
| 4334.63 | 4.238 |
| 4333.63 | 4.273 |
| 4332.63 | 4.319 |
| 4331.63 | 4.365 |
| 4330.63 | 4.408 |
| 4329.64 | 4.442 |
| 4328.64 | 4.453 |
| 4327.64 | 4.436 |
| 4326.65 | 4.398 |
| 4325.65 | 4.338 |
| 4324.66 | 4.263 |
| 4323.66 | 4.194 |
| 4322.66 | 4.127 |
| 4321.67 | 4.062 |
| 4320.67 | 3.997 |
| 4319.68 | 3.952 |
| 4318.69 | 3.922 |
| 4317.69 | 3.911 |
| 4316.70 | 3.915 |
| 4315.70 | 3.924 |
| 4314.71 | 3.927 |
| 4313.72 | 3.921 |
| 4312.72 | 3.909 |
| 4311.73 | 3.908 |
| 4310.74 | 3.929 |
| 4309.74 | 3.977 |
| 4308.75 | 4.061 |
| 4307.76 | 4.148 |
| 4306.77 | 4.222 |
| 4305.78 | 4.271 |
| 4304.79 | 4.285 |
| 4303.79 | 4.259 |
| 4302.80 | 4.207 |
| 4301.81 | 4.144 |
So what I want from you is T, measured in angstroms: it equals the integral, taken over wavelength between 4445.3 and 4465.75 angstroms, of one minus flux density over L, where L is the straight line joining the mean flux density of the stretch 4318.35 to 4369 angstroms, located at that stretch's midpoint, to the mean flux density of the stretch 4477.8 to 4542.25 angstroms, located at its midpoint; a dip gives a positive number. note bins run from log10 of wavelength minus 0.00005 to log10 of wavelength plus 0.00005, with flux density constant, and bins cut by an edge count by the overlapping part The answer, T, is 2.49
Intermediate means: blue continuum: 4.31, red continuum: 3.99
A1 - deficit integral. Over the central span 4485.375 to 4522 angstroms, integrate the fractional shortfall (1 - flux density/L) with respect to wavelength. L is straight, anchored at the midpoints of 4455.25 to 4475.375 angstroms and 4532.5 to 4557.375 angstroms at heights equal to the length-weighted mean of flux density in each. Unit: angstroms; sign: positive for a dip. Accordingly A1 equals -2.0 angstroms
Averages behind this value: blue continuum 3.81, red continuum 3.76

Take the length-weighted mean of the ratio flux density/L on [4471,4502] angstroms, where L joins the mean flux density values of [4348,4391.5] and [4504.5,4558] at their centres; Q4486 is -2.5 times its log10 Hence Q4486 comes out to -0.04 mag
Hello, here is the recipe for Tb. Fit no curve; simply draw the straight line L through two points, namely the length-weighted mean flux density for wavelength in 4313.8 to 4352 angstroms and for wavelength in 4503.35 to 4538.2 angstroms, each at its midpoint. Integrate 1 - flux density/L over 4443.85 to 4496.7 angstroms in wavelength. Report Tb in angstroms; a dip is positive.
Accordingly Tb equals 1.1 angstroms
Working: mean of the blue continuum 4.22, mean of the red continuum 3.93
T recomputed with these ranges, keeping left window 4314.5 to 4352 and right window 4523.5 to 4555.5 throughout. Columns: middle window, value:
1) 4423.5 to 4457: 1.32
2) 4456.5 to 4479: 0.11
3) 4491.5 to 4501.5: -0.23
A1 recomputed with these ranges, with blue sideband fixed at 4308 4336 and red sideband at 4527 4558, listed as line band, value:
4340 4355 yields -1.2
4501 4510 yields -0.2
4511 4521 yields -0.5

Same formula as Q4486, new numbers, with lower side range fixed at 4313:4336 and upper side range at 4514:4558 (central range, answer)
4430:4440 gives -0.020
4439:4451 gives 0.061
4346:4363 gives -0.112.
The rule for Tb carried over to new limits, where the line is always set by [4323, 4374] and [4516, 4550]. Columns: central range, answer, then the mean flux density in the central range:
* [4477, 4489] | -0.9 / 4.27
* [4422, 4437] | 0.8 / 3.92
